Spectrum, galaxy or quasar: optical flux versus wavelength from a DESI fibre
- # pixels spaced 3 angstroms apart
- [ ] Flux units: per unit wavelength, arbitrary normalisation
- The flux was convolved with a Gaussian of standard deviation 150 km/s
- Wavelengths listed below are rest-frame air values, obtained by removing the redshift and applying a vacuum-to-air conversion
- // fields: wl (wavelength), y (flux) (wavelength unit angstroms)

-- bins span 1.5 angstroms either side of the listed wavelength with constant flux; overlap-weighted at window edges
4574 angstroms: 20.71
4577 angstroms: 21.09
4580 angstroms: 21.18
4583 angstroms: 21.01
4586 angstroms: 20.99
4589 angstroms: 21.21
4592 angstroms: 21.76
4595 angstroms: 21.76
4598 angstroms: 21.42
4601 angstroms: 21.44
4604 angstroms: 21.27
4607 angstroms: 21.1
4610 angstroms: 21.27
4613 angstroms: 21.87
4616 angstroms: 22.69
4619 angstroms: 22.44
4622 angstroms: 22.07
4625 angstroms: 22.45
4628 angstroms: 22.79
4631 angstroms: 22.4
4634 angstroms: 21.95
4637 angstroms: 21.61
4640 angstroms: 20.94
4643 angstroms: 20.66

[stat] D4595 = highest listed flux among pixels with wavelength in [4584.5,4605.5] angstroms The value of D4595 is 21.76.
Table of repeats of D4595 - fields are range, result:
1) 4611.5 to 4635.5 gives 22.79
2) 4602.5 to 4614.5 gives 21.87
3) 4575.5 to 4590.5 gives 21.21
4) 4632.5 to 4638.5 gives 21.95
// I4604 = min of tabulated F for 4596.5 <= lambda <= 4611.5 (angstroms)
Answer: 21.1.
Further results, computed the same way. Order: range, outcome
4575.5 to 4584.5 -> 21.01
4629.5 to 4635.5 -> 21.95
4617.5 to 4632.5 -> 22.07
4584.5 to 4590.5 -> 20.99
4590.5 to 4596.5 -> 21.76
